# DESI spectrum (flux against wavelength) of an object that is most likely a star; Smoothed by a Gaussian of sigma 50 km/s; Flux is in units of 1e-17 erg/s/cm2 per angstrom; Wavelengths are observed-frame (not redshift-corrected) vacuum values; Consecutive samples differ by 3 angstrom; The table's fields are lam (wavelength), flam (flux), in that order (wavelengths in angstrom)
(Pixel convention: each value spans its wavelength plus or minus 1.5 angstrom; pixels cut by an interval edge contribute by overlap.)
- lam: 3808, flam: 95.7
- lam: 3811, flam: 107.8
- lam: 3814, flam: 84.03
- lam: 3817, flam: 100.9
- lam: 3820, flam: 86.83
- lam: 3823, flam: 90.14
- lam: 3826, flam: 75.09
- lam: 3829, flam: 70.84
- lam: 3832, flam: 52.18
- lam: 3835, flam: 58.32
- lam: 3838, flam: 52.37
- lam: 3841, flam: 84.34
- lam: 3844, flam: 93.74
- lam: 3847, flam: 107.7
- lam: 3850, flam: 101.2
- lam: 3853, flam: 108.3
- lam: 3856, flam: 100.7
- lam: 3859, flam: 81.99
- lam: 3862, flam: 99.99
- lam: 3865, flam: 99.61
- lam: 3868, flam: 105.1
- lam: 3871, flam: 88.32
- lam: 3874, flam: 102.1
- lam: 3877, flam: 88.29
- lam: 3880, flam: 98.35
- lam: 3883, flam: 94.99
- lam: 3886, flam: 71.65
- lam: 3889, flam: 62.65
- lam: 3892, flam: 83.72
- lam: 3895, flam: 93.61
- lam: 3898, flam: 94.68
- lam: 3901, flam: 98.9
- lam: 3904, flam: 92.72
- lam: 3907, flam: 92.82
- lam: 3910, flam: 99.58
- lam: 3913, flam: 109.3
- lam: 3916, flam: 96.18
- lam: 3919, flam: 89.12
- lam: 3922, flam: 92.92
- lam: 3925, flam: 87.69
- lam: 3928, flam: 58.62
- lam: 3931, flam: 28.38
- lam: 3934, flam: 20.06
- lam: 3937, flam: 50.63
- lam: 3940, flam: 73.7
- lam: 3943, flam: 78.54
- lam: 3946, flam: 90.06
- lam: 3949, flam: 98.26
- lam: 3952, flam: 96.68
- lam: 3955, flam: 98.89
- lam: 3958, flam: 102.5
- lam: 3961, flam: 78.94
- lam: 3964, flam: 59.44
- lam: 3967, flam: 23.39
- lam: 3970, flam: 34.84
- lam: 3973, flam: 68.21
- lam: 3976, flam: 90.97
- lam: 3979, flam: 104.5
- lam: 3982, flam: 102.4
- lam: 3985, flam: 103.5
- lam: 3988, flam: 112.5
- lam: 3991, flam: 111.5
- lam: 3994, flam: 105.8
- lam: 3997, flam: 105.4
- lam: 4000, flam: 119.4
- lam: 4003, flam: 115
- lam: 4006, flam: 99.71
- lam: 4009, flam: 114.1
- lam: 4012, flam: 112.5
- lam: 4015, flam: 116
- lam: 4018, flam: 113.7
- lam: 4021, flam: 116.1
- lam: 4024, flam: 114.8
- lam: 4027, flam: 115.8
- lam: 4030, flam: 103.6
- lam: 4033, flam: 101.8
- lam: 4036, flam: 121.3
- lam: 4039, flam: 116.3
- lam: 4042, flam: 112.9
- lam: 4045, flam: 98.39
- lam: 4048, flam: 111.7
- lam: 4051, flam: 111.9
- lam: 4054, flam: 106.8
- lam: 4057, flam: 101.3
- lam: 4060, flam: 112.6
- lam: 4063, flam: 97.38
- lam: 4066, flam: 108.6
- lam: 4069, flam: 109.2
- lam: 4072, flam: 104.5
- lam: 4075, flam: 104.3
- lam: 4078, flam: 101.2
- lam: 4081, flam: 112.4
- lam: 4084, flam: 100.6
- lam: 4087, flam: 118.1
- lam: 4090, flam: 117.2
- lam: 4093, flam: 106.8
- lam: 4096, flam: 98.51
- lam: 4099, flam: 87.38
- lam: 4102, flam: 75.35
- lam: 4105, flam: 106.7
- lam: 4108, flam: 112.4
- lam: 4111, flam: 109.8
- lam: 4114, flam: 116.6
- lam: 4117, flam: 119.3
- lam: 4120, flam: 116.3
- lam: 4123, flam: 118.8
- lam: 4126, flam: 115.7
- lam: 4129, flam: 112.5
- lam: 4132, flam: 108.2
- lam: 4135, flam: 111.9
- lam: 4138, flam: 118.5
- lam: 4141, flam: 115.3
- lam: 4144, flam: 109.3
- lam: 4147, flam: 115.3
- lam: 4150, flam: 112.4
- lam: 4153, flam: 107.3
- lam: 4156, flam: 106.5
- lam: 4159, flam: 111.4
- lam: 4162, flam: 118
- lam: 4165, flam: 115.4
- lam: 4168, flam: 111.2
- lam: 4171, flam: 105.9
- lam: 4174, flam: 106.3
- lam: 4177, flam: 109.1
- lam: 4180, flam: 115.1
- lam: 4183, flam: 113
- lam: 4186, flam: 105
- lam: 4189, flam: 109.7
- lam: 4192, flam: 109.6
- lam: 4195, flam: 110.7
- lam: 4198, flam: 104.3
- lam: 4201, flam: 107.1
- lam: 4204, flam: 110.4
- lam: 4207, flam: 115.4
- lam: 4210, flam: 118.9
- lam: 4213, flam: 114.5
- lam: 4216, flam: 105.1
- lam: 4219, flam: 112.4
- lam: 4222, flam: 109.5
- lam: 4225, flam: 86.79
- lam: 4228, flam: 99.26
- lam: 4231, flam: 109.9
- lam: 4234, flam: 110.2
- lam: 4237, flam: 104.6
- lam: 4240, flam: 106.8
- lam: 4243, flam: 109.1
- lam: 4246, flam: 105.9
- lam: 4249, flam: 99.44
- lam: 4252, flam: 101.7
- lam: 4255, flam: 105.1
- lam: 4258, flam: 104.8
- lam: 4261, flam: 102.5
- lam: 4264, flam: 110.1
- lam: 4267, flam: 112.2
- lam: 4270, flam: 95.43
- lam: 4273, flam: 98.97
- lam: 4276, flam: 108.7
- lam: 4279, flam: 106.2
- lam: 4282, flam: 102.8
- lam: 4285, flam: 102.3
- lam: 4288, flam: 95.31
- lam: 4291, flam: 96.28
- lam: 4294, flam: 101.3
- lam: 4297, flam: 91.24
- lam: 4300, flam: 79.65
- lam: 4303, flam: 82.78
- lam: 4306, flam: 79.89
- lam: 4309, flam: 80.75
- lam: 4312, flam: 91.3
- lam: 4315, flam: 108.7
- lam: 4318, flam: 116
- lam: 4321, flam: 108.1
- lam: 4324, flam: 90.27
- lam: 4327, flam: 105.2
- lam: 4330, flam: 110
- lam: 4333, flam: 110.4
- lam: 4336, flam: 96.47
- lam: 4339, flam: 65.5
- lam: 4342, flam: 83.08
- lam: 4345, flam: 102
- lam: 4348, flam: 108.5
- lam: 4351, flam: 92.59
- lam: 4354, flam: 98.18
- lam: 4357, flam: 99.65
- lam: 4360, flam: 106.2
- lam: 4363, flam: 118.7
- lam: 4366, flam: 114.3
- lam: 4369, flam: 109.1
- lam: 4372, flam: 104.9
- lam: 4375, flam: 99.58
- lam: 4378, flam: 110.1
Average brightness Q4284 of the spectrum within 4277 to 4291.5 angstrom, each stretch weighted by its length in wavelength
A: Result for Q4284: 101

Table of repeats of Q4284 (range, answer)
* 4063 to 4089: 107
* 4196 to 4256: 107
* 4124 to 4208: 111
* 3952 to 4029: 97.6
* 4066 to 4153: 109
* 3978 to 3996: 107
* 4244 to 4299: 102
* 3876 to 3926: 91.1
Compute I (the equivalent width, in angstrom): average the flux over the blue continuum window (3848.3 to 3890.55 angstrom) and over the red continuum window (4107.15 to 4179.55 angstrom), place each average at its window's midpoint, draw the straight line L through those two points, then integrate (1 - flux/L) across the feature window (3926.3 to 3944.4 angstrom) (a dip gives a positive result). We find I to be 8.51 angstrom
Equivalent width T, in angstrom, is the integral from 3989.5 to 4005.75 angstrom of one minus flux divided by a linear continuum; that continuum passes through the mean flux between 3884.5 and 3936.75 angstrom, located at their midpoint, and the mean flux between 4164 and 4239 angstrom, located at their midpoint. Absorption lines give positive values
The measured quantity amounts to -4.0 angstrom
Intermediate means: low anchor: 80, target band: 111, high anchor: 109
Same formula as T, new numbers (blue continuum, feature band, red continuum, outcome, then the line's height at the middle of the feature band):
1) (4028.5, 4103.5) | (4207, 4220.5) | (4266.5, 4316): -1.9 angstrom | 99.1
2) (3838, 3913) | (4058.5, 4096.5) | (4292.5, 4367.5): -4.9 angstrom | 95.1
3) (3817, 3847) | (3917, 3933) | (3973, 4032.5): 3.9 angstrom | 93.9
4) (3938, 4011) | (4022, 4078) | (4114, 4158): -3.8 angstrom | 102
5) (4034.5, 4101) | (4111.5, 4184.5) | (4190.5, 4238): -3.6 angstrom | 108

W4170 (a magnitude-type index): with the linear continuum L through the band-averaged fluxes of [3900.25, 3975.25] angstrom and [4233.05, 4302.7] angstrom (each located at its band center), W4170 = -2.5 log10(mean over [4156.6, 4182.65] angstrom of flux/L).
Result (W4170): -0.18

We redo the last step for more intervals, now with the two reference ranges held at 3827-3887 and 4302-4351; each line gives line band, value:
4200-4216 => -0.195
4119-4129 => -0.246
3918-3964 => 0.183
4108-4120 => -0.236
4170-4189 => -0.167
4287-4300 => 0.017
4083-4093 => -0.211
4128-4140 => -0.212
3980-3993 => -0.187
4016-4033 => -0.225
